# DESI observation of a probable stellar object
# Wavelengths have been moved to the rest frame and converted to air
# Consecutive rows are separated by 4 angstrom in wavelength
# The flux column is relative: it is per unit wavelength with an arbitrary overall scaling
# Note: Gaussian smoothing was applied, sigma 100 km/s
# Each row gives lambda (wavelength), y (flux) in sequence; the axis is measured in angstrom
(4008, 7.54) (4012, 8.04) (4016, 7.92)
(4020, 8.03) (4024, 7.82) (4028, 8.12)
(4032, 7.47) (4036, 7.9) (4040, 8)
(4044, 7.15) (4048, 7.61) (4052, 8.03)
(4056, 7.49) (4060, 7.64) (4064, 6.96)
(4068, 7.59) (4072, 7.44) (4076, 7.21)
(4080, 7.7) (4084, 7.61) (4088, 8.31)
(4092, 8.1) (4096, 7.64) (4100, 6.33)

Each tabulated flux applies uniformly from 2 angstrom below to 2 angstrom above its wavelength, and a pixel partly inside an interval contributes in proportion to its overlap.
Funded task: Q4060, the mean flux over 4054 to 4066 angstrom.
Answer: 7.36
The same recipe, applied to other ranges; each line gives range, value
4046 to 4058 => 7.71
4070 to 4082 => 7.45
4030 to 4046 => 7.63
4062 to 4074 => 7.33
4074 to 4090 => 7.71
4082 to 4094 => 8.01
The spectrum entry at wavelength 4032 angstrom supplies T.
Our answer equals 7.47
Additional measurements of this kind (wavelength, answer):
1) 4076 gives 7.21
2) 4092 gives 8.1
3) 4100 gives 6.33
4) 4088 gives 8.31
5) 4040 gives 8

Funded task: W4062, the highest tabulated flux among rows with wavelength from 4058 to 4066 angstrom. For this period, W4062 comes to 7.64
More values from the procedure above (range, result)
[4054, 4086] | 7.7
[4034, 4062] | 8.03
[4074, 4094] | 8.31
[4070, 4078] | 7.44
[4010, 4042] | 8.12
